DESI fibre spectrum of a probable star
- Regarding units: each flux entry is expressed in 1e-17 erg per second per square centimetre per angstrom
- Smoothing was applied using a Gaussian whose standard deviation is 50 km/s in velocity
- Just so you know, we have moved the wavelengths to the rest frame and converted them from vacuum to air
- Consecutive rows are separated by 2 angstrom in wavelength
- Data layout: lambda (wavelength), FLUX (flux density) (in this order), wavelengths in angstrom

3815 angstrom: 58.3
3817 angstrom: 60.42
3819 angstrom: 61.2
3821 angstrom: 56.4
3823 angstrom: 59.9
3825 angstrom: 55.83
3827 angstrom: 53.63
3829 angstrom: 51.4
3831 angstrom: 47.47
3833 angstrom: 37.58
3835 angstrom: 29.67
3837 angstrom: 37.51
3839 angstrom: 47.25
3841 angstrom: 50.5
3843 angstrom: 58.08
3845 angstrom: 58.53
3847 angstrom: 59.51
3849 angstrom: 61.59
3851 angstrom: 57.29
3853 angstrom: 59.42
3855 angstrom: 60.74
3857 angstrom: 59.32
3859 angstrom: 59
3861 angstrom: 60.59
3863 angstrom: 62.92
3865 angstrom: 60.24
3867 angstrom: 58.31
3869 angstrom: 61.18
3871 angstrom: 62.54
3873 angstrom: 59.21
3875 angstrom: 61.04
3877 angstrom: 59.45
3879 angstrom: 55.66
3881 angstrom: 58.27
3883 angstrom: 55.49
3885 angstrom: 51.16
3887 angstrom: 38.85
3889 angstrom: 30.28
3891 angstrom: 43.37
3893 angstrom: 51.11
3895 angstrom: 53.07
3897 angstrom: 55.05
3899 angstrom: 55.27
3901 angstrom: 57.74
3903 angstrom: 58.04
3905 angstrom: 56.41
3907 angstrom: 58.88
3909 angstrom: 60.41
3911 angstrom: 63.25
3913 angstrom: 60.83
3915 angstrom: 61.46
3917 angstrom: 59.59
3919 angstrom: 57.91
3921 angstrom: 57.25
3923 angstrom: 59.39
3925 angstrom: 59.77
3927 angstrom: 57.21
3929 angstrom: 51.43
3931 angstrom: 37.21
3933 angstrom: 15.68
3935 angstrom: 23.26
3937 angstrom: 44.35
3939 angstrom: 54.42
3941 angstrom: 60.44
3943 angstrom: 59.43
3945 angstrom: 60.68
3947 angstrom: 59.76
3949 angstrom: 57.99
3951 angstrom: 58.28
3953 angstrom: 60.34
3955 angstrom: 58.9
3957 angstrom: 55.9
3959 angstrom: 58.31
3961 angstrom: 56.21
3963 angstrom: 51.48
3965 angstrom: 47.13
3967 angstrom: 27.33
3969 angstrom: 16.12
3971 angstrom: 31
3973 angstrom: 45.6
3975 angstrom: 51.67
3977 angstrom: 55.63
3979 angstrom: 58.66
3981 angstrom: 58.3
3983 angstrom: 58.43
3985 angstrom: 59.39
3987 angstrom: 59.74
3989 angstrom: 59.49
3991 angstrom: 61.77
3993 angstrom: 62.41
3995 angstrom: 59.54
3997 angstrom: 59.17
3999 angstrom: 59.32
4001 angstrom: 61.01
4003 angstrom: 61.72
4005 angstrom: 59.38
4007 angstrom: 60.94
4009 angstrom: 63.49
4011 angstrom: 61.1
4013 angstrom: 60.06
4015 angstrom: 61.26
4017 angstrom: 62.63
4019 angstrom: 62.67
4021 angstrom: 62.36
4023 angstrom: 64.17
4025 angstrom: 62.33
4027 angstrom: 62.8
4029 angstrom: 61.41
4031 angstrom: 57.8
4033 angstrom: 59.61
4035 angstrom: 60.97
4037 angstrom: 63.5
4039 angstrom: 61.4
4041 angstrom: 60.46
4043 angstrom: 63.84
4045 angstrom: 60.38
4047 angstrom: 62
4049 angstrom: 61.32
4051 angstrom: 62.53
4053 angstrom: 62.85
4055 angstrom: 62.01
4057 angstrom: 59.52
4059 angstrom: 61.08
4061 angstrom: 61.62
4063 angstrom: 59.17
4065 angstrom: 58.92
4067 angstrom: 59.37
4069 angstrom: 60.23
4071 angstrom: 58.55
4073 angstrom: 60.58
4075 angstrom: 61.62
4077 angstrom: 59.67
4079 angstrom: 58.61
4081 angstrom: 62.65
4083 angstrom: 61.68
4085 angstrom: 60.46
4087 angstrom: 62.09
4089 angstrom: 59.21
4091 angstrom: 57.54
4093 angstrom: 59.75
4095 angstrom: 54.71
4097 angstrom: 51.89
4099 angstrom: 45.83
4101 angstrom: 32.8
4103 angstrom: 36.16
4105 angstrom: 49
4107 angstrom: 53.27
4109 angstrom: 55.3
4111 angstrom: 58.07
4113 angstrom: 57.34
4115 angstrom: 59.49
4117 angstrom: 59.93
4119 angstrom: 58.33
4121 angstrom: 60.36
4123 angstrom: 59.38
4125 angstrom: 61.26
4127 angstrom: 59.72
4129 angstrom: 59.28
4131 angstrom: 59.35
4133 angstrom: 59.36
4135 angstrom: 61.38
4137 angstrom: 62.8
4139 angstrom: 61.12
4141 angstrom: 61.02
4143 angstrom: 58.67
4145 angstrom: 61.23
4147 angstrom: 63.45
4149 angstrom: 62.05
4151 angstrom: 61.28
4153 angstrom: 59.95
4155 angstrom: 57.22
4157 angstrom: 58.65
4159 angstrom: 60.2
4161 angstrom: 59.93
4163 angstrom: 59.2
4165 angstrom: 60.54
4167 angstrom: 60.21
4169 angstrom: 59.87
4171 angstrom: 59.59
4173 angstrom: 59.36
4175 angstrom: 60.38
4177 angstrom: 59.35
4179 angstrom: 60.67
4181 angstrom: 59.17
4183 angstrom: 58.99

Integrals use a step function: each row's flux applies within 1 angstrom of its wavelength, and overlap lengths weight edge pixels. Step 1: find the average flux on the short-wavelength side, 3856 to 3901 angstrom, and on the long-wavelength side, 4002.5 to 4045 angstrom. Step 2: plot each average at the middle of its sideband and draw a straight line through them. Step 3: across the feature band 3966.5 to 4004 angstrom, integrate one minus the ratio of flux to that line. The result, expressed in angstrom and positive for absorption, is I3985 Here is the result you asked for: 4.2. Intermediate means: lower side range 55.1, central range 53.3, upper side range 61.6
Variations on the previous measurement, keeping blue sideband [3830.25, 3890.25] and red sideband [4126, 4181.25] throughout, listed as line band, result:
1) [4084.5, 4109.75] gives 3.0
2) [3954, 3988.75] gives 3.8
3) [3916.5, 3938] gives 3.1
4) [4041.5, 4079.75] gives -1.7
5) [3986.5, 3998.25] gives -0.7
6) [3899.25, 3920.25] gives -1.6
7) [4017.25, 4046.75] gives -2.1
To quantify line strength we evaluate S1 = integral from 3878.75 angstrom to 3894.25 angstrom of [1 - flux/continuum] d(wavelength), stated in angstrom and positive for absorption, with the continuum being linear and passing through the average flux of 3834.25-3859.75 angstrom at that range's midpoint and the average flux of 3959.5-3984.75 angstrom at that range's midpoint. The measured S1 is 1.2 angstrom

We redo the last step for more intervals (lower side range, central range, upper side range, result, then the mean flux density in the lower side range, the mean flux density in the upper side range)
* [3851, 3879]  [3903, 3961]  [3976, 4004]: 4.97 angstrom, 60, 59.6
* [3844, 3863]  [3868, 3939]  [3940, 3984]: 4.28 angstrom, 59.7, 52.2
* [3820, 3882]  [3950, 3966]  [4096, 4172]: 0.12 angstrom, 55.5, 57.5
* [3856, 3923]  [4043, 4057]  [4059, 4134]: -1.18 angstrom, 56.5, 57.1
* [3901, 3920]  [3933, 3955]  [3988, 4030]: 2.85 angstrom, 59.5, 61.4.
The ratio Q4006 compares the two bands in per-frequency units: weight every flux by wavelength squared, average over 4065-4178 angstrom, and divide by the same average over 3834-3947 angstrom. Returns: 1.21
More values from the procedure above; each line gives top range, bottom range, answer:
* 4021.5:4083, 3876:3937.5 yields 1.27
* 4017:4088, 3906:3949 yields 1.22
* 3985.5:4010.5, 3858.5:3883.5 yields 1.09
